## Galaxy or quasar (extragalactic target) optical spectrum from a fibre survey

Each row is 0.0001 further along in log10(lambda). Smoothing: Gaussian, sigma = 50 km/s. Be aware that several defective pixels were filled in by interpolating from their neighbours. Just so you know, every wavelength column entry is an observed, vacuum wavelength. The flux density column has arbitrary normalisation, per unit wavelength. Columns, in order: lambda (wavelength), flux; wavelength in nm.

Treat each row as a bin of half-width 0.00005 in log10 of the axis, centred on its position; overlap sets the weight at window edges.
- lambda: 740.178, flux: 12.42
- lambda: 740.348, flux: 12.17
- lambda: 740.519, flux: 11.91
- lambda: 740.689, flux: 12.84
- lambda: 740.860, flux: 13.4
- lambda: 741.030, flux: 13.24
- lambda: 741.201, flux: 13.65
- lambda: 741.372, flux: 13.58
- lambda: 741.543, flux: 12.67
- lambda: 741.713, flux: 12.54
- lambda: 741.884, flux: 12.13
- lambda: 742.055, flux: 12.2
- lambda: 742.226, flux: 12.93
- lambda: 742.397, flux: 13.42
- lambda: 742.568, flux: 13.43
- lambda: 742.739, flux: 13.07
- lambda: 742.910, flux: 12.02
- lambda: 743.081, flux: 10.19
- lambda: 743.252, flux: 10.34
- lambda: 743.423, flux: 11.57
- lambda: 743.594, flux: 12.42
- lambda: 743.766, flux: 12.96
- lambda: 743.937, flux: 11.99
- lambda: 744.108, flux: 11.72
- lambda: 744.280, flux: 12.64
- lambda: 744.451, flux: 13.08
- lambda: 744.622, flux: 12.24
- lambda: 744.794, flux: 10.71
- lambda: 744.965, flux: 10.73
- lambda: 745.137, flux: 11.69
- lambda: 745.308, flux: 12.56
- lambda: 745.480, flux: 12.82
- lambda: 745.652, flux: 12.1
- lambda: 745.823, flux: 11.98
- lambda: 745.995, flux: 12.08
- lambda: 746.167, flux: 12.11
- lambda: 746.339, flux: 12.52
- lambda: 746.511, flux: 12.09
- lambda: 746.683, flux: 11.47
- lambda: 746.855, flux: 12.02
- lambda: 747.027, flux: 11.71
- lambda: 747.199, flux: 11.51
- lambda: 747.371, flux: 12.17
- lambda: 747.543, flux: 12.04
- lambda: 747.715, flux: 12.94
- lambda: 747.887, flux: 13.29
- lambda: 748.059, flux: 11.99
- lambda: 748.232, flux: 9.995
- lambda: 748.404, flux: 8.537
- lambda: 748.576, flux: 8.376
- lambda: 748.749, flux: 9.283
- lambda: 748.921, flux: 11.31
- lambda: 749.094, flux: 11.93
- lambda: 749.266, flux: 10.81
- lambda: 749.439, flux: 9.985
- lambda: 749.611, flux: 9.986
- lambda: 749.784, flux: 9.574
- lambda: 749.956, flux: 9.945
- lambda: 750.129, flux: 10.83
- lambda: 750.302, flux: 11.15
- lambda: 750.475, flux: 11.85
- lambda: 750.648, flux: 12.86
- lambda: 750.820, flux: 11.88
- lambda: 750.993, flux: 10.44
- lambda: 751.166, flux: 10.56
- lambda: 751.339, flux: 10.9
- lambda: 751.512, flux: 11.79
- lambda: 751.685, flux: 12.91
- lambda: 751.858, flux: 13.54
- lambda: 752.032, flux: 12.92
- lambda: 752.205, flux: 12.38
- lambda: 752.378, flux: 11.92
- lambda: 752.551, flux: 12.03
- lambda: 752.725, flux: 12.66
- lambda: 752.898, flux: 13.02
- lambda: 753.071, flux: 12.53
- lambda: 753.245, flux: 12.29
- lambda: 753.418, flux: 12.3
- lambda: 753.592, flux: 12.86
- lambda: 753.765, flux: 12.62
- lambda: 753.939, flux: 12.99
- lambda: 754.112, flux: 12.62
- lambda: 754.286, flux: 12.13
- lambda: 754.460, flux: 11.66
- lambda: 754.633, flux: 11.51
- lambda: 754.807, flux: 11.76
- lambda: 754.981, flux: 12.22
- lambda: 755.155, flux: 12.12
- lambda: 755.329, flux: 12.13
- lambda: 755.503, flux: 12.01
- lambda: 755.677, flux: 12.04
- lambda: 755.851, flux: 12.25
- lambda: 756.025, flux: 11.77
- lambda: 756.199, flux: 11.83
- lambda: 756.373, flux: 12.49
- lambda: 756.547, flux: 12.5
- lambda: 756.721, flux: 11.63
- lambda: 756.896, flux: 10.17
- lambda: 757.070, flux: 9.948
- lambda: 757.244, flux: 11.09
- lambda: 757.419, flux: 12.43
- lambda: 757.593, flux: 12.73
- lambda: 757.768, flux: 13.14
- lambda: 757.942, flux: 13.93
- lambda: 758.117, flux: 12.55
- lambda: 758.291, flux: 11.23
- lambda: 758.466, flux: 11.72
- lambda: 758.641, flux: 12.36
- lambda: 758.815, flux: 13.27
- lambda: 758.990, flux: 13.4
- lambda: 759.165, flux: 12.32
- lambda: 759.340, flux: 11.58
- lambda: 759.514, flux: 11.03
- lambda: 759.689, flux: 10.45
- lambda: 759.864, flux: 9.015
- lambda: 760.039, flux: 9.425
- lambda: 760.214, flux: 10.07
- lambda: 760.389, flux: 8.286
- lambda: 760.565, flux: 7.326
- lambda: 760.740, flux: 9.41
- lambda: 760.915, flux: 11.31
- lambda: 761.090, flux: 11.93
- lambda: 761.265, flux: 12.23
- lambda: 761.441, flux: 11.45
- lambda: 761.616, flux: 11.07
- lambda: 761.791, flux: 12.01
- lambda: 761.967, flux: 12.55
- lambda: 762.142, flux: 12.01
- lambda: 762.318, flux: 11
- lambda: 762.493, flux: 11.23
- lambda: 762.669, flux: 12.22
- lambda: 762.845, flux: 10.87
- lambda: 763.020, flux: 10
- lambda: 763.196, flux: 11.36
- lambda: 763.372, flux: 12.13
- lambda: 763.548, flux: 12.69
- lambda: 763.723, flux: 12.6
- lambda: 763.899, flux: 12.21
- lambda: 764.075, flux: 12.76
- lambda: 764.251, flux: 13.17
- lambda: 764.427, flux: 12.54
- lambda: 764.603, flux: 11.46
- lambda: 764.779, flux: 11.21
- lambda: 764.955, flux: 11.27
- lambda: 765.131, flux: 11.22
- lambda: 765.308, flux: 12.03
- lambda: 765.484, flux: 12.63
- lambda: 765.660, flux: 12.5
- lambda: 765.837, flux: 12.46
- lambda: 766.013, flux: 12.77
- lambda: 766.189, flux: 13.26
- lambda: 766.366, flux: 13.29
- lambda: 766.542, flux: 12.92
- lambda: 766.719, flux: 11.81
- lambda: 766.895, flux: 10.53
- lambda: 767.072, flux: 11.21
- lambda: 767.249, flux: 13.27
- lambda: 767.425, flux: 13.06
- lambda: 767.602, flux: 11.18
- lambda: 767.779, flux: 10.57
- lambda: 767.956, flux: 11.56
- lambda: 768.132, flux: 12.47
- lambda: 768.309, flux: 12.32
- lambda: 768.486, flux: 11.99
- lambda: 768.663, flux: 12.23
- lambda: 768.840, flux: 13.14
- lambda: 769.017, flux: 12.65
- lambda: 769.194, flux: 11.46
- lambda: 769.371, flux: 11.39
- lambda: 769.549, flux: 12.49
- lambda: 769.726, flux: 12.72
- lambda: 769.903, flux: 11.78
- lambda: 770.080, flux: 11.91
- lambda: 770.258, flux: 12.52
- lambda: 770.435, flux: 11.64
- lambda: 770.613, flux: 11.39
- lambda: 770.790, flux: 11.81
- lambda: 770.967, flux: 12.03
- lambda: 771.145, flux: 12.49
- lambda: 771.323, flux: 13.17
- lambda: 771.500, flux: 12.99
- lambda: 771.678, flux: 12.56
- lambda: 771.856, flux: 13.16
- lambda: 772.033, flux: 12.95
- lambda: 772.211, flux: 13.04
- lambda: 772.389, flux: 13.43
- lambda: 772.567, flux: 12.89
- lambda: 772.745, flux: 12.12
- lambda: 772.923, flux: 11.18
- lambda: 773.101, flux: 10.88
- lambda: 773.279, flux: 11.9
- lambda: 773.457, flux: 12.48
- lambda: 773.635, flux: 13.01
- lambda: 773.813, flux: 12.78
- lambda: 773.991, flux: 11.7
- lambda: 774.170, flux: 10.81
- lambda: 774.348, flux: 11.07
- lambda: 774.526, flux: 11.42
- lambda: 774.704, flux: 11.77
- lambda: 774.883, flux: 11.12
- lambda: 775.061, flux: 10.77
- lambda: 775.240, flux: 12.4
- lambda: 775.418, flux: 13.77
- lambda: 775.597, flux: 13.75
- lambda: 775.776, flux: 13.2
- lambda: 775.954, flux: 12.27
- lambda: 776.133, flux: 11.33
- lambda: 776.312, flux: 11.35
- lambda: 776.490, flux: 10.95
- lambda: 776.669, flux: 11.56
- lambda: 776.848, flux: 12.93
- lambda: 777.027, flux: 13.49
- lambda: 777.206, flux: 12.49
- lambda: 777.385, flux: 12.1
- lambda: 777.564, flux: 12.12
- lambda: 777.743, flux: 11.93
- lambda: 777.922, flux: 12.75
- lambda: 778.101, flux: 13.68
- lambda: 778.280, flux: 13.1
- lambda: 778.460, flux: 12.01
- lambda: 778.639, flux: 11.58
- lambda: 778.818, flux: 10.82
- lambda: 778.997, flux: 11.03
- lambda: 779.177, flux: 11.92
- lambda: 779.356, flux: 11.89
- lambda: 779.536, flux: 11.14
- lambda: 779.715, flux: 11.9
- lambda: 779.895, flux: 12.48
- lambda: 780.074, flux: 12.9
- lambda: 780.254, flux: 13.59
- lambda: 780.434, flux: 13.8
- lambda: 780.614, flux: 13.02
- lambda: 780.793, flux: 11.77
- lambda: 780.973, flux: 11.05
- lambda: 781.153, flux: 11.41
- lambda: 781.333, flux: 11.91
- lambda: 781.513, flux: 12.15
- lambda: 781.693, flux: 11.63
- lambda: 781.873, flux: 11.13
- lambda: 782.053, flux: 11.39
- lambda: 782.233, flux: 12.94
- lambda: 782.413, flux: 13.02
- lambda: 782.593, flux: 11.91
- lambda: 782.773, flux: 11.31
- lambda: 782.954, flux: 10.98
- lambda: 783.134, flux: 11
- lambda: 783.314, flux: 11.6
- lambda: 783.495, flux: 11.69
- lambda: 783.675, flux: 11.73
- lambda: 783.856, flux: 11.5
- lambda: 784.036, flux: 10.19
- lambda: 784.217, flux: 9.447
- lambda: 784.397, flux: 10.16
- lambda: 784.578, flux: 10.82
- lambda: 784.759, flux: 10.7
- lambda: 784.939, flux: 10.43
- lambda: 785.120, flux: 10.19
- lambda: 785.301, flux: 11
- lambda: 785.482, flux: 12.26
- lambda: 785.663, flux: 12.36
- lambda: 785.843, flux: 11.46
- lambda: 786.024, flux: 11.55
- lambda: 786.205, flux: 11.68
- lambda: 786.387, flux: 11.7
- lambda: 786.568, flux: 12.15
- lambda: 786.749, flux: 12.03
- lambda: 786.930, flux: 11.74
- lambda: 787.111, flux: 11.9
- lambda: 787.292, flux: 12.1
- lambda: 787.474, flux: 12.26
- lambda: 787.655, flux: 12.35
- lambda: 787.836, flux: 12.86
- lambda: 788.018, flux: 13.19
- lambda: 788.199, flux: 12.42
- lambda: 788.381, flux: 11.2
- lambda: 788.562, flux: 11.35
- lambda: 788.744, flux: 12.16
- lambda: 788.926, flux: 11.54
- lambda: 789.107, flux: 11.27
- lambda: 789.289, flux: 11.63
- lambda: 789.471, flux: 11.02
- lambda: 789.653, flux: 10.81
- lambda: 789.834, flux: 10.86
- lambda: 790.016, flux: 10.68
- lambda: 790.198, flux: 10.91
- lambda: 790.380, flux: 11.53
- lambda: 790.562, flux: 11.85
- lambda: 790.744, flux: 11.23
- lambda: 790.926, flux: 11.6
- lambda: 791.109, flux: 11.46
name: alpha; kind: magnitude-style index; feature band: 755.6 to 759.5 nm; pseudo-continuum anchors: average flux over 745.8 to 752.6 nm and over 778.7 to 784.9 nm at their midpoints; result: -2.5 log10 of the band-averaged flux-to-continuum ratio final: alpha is -0.056 mag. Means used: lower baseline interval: 11.4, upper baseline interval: 11.6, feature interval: 12.1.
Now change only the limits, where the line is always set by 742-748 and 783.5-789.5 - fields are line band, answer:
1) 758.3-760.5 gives 0.08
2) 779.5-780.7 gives -0.10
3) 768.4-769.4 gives -0.04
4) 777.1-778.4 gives -0.08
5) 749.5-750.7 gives 0.12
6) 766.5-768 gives 0.01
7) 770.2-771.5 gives -0.04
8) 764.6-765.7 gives 0.01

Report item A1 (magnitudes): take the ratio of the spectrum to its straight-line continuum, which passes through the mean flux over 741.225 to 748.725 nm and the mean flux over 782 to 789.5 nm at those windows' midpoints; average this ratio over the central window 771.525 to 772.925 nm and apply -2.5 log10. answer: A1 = -0.09 mag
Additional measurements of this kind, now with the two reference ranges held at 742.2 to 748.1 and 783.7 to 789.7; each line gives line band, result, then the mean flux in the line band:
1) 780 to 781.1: -0.09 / 12.6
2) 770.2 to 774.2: -0.05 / 12.3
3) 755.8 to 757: 0.02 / 11.8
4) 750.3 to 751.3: 0.05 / 11.5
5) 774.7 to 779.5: -0.05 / 12.1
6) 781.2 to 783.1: -0.02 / 11.8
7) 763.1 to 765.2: -0.02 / 12.1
